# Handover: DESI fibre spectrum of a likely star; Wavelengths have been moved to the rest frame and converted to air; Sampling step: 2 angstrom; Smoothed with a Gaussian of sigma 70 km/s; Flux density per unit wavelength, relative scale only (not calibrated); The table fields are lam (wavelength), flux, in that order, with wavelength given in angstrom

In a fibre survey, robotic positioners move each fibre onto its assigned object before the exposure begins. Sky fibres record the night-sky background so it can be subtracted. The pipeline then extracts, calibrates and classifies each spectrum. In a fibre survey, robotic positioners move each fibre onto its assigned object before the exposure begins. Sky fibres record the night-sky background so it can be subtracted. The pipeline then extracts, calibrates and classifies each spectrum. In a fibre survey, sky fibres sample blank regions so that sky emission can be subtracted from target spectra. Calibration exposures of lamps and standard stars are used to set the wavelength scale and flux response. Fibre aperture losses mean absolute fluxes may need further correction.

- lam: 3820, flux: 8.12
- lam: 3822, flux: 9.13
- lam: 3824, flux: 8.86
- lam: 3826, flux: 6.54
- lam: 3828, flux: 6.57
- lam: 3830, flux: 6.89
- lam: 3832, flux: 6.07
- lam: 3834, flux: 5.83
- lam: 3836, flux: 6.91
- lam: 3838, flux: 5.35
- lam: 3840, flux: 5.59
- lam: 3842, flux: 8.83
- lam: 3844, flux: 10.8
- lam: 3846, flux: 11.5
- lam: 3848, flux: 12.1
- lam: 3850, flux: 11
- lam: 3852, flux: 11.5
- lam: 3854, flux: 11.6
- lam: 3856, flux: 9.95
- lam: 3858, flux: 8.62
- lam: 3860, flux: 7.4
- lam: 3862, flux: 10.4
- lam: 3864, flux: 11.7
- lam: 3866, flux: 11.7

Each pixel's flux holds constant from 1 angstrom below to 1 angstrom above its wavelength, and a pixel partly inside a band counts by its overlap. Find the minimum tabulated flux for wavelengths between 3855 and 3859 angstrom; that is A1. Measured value 8.62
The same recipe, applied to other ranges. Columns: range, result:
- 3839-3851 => 5.59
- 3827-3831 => 6.57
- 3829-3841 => 5.35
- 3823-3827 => 6.54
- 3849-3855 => 11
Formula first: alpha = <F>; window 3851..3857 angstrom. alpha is 11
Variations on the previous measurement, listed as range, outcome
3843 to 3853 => 11.4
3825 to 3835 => 6.38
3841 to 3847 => 10.4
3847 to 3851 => 11.6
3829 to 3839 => 6.21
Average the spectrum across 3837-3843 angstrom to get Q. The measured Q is 6.59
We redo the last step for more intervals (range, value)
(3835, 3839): 6.13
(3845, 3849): 11.8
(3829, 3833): 6.48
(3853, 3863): 9.59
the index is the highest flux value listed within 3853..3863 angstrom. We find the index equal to 11.6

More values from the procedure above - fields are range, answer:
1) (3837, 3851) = 12.1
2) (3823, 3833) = 8.86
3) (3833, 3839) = 6.91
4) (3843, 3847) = 11.5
